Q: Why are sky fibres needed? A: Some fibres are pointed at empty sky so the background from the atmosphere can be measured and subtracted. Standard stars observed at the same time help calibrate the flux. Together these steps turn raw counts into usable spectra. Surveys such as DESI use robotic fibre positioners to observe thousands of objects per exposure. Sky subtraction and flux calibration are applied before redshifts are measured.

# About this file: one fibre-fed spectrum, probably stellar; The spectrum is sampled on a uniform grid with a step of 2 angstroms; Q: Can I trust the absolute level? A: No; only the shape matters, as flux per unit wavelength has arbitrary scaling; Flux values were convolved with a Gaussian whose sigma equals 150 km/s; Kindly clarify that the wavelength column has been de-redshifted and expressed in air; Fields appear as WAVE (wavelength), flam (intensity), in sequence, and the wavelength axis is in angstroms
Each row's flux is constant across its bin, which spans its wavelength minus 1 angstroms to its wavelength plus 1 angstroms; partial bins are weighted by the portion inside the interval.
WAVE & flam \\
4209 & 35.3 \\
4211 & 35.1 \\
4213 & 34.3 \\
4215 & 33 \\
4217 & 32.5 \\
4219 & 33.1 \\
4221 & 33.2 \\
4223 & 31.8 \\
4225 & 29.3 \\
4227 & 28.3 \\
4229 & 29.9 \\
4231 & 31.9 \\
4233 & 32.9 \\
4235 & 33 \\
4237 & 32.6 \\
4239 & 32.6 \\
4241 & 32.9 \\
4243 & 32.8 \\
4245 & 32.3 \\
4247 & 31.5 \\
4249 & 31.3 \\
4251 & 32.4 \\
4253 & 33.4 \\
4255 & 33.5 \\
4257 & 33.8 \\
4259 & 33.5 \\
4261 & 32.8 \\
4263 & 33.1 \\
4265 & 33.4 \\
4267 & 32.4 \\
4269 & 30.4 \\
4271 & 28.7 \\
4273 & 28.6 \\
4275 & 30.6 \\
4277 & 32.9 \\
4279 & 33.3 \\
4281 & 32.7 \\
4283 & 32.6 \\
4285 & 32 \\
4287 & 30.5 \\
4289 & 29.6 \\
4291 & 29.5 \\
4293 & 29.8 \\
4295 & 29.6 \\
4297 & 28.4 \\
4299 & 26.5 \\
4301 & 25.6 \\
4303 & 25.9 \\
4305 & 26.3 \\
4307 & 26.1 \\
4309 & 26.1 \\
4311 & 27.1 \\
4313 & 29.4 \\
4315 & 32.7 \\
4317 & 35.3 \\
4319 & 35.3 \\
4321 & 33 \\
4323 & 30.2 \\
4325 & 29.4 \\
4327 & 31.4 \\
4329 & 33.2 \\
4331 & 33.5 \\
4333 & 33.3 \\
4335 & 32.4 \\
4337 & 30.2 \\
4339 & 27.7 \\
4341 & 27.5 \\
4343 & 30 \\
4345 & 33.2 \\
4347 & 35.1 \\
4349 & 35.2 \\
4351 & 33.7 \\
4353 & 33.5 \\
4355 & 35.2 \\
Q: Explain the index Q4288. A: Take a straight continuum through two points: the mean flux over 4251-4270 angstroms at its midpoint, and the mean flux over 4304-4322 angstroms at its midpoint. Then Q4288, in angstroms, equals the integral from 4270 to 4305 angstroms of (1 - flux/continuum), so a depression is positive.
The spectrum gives 2.0 angstroms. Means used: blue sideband 32.9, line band 29.7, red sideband 30.1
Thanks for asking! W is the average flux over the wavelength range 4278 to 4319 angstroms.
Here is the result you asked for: 29.6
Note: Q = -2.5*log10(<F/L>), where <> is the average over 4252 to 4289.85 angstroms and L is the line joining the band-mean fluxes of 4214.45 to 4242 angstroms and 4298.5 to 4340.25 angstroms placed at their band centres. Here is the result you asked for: -0.033 mag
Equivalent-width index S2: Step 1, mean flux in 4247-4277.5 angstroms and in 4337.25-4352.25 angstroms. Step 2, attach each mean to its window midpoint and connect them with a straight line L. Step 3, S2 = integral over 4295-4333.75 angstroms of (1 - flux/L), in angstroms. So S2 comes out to 2.3 angstroms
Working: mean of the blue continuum 32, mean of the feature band 29.9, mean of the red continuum 31.7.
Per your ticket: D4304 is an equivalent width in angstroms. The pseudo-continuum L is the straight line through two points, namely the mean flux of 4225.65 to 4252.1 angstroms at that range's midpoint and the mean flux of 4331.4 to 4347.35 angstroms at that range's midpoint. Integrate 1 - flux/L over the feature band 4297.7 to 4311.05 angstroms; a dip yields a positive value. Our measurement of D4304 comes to 2.2 angstroms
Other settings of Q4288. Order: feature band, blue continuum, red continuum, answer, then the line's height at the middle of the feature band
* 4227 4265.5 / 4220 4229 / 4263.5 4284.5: -1.8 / 31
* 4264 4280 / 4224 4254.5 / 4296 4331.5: -0.2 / 30.9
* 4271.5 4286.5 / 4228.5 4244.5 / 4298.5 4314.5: -1.4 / 29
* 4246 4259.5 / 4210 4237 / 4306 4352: -0.3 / 32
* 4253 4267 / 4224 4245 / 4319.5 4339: -0.7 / 31.7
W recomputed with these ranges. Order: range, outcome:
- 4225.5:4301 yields 31.4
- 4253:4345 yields 30.7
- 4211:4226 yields 32.6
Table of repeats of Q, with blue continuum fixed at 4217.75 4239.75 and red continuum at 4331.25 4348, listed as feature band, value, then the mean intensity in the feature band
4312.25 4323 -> -0.05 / 33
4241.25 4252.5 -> -0.02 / 32.2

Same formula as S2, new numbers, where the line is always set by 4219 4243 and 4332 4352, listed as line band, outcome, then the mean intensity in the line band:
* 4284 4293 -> 0.42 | 30.3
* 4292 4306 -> 1.92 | 27.4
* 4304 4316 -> 1.46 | 28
